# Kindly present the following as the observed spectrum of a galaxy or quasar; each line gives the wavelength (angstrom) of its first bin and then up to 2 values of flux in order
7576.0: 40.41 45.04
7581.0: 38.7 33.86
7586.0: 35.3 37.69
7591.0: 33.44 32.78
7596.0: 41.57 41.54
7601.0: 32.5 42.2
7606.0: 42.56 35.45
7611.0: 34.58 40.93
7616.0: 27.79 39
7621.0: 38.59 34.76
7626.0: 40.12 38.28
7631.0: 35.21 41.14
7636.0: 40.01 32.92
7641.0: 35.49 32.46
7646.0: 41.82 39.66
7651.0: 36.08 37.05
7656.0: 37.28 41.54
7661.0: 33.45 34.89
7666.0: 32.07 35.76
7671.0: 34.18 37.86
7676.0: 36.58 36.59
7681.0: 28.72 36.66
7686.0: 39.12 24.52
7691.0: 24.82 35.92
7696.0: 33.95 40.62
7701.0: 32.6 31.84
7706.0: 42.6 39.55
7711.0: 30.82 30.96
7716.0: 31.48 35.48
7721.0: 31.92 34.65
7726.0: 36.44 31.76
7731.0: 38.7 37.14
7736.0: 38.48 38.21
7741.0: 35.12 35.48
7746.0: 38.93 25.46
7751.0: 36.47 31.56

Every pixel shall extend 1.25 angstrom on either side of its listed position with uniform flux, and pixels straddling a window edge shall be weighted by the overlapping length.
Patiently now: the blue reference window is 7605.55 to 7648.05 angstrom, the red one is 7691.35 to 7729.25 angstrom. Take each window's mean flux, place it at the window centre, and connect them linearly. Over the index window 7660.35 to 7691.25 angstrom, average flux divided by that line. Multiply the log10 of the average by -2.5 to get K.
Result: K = 0.06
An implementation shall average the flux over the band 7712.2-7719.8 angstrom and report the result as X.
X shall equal 32.6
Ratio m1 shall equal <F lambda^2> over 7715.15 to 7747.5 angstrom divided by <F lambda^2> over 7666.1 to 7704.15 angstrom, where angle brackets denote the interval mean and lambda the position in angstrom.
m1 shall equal 1.1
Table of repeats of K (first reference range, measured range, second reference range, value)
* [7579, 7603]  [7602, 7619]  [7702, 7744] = -0.02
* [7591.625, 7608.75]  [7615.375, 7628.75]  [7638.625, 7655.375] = 0.03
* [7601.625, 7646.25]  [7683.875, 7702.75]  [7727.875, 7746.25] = 0.12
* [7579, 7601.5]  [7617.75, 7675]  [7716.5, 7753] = -0.02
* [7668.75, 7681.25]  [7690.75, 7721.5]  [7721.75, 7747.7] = 0.04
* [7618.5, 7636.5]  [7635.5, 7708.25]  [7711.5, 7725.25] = 0.01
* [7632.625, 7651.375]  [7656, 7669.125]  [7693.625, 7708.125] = 0.04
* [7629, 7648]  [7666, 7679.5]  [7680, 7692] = -0.10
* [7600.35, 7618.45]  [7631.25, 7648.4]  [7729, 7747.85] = -0.01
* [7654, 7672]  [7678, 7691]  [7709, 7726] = 0.08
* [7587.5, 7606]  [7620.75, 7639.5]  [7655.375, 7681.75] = -0.03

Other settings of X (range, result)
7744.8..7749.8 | 32.2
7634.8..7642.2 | 36.1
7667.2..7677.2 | 36.1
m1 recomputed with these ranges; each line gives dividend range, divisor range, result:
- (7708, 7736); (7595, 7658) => 0.94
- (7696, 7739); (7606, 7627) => 0.99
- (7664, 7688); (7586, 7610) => 0.95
